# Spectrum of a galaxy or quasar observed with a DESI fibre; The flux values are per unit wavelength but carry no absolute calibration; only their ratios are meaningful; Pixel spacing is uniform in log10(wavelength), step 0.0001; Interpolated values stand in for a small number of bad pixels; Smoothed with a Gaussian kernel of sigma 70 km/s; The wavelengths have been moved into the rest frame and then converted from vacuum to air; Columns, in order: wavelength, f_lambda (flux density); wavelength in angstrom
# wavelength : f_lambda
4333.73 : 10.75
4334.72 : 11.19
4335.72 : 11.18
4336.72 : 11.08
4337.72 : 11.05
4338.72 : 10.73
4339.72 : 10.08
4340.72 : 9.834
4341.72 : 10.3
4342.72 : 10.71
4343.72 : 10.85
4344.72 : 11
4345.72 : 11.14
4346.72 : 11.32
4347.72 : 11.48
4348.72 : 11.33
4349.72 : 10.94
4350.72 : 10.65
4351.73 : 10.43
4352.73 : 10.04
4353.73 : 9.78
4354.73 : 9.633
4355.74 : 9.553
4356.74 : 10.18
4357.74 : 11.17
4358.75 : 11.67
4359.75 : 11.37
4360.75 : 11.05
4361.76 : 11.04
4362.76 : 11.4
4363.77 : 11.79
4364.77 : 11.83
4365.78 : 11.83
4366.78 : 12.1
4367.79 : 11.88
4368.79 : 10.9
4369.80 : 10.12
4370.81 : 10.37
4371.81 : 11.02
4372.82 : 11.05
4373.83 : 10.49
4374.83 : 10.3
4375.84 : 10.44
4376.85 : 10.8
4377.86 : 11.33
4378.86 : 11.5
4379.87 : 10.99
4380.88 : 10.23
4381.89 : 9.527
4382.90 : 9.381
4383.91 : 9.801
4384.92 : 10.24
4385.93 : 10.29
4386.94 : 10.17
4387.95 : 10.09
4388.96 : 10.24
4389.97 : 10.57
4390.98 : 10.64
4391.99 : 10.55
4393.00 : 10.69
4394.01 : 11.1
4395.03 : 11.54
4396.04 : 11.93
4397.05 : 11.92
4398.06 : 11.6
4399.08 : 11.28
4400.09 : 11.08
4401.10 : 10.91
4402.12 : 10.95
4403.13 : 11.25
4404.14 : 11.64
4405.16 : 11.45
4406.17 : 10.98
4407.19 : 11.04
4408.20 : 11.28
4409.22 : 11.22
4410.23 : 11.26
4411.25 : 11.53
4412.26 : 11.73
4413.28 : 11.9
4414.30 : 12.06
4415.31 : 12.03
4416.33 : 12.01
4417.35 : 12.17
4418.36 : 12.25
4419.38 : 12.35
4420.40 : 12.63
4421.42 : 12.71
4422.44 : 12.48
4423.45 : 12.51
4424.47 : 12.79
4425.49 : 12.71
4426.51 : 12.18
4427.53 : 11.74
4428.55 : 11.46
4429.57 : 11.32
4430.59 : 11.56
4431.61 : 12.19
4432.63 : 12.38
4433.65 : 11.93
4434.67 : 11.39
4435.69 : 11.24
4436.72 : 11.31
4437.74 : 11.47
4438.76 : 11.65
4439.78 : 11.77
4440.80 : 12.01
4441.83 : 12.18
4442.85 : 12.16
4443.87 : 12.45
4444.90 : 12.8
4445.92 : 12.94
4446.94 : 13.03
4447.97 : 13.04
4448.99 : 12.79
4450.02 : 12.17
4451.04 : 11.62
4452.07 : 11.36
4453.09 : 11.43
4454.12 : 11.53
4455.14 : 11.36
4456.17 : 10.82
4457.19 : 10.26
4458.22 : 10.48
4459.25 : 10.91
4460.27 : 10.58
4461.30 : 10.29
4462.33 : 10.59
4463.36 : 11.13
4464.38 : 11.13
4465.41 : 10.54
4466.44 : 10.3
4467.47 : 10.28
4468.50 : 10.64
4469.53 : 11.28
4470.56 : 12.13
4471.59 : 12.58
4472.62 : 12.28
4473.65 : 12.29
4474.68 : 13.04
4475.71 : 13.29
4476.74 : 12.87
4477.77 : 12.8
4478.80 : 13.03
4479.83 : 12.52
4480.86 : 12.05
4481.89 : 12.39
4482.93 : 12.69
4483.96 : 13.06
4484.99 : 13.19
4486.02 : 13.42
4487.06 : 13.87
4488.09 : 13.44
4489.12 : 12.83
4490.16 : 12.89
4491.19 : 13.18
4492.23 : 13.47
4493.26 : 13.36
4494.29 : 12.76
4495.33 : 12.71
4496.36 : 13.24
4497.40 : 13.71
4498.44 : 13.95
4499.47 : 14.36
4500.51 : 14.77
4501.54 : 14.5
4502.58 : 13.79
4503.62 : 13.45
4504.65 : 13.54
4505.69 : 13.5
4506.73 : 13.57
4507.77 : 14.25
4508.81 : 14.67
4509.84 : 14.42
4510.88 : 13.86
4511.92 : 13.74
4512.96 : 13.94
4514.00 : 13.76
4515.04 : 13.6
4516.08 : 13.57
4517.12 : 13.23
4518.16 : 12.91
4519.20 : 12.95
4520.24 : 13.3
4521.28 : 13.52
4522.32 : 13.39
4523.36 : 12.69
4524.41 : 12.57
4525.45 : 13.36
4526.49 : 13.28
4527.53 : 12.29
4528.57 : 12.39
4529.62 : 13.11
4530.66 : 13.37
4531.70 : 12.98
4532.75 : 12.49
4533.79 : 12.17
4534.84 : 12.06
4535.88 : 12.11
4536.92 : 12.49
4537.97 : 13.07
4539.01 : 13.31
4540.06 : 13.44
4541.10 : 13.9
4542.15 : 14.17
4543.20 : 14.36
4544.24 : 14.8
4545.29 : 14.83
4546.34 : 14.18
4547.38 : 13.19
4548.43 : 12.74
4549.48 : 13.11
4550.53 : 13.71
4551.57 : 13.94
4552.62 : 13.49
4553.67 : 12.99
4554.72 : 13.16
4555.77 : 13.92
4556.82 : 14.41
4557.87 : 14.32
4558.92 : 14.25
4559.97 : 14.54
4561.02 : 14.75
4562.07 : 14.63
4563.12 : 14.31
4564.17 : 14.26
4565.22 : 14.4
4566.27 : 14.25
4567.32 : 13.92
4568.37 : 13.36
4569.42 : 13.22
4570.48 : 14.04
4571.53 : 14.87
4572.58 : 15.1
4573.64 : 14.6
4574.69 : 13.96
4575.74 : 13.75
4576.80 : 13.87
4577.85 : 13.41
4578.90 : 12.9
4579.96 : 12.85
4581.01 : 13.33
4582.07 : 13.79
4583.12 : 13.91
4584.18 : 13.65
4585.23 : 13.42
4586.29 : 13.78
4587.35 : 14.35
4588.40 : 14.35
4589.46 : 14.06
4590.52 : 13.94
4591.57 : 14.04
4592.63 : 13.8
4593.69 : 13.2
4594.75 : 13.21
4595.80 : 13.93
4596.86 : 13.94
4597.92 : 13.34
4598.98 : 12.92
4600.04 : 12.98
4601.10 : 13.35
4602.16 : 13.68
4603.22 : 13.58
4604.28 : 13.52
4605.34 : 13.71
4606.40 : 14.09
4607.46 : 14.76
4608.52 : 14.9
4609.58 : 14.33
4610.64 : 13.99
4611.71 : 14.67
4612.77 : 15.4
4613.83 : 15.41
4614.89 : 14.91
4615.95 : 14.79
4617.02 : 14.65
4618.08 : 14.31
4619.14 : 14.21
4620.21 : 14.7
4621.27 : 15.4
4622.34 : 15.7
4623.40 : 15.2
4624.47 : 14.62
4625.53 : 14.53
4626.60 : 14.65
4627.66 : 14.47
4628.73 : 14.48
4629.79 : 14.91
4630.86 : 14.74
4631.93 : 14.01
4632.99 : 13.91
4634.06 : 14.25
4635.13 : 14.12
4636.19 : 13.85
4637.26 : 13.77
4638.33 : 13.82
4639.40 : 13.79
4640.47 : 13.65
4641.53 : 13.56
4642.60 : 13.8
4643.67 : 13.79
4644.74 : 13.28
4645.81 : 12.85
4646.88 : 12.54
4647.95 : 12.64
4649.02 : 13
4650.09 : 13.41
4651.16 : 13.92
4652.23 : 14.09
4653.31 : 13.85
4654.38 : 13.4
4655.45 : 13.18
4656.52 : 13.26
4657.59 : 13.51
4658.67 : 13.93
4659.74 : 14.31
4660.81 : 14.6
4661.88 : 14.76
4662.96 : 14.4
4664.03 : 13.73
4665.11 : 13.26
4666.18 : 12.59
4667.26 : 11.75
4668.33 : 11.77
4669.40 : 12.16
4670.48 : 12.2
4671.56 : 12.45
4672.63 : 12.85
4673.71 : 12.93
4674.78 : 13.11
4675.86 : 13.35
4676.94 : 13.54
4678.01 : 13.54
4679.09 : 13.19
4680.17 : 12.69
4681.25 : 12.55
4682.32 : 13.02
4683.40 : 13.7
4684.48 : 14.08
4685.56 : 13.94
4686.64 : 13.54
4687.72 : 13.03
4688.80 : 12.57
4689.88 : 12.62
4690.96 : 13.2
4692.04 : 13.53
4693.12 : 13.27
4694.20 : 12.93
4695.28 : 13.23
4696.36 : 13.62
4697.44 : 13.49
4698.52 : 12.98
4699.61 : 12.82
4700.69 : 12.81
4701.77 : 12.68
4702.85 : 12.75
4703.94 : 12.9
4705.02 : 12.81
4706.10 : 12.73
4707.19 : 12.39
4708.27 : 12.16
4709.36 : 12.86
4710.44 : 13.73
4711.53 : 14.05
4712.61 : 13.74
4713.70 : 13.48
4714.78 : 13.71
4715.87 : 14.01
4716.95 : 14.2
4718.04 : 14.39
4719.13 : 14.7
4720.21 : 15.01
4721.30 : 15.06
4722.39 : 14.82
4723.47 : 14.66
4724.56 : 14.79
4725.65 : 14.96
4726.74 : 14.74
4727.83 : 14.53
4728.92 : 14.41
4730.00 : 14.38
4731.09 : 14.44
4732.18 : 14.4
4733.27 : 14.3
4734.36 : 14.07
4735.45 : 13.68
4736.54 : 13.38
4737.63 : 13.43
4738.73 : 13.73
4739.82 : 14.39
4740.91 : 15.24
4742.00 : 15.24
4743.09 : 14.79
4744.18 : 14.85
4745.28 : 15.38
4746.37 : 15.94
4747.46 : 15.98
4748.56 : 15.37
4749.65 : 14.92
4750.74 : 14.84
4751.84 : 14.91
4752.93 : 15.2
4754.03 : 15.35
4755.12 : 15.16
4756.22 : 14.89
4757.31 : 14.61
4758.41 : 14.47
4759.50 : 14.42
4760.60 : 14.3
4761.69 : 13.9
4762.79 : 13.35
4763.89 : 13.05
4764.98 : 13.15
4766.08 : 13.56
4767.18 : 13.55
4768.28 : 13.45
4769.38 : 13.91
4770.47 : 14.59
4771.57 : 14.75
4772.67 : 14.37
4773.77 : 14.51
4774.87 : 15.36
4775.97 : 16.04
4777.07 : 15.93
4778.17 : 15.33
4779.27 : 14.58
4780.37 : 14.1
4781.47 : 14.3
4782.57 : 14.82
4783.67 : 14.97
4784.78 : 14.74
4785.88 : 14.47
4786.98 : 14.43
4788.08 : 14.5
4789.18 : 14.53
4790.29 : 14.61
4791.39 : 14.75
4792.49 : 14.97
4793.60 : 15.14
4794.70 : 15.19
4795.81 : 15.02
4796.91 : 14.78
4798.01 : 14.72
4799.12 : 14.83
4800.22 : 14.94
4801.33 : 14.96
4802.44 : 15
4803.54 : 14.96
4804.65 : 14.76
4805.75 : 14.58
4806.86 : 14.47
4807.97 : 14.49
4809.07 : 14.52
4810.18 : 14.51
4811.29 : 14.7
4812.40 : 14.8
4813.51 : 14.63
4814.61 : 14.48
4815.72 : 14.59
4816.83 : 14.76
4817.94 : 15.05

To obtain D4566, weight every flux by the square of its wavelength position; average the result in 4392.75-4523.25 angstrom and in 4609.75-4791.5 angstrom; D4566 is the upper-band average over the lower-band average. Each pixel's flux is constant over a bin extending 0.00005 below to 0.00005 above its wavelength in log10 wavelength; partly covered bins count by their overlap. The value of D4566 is 1.26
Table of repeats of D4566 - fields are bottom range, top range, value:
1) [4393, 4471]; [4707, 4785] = 1.42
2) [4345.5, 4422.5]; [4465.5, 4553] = 1.26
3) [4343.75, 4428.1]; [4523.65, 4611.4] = 1.33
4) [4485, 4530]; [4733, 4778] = 1.20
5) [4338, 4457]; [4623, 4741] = 1.37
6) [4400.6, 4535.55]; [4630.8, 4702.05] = 1.17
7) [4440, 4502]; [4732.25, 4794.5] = 1.34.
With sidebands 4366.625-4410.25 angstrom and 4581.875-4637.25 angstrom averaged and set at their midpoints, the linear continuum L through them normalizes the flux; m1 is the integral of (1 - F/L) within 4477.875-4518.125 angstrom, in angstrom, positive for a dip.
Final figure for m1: -3.1 angstrom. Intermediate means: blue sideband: 10.9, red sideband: 14.2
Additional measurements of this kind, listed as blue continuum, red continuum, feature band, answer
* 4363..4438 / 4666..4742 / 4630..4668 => -1.5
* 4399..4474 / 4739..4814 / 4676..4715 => 2.3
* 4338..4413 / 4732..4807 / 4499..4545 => -4.4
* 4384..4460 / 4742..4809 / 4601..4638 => -3.1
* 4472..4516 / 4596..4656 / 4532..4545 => 0.4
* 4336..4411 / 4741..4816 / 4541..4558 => -1.8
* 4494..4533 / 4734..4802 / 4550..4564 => -0.4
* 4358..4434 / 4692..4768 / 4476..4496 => -1.5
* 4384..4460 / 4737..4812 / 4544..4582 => -3.2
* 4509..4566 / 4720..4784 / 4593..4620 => -0.4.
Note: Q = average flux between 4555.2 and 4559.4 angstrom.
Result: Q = 14.2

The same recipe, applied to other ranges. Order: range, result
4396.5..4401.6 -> 11.4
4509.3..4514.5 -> 14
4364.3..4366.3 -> 11.8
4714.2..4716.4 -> 13.9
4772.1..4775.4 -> 14.7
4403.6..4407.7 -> 11.3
